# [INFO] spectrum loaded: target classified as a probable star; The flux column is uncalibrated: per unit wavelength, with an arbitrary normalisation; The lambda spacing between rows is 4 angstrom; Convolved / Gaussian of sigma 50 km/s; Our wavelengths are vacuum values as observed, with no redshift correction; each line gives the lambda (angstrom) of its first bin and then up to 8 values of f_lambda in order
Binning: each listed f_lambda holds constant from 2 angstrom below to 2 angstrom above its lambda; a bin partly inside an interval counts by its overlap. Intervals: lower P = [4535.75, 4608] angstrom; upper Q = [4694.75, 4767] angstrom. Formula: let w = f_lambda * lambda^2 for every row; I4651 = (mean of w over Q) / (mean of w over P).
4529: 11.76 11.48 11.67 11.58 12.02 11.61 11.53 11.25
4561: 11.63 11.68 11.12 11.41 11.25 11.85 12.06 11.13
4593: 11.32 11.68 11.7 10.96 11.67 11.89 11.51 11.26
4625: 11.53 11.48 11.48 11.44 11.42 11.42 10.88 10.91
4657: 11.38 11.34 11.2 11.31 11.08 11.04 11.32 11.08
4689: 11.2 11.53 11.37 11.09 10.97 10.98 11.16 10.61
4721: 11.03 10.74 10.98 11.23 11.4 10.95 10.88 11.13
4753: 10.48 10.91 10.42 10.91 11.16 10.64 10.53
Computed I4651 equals 1.02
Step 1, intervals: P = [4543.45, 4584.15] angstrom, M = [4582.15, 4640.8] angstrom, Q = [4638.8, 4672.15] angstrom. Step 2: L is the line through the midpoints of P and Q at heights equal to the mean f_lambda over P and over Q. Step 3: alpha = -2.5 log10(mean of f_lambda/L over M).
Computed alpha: -0.01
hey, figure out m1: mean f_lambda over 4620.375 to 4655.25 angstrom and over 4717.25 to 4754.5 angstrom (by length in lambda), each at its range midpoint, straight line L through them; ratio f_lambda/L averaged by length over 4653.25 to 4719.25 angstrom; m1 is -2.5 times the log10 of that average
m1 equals 0.00 mag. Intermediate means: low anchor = 11.3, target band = 11.2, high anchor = 11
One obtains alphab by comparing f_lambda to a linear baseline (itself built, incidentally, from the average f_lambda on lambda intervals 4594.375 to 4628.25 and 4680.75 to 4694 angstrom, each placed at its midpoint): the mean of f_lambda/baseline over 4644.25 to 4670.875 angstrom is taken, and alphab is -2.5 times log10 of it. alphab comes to 0.02 mag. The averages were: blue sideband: 11.5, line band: 11.2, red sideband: 11.3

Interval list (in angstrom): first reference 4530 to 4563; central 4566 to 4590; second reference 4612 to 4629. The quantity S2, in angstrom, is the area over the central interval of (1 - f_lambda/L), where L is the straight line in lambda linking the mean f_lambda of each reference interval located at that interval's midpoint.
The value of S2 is 0.2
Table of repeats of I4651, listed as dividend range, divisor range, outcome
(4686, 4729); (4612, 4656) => 1.00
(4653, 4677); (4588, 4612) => 1.01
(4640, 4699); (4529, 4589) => 1.02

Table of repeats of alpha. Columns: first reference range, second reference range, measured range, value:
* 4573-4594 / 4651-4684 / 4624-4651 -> -0.006 mag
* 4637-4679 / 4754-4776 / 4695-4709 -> -0.009 mag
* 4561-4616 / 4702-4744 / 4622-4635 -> -0.011 mag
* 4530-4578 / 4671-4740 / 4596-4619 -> -0.017 mag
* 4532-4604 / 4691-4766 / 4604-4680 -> -0.004 mag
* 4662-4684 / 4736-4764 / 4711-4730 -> 0.009 mag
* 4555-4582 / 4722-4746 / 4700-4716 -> 0.008 mag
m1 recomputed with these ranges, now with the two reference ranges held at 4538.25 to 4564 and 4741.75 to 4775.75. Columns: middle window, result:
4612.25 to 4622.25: -0.02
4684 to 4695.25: -0.02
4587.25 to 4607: 0.01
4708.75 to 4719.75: 0.01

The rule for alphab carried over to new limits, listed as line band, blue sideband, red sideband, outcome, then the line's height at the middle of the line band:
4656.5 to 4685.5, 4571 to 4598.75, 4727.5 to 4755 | 0.00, 11.2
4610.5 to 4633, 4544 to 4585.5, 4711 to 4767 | -0.02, 11.3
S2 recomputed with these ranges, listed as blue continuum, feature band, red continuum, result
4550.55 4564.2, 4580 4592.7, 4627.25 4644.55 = -0.2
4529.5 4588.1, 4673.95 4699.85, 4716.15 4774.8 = -0.3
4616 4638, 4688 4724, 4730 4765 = 0.0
